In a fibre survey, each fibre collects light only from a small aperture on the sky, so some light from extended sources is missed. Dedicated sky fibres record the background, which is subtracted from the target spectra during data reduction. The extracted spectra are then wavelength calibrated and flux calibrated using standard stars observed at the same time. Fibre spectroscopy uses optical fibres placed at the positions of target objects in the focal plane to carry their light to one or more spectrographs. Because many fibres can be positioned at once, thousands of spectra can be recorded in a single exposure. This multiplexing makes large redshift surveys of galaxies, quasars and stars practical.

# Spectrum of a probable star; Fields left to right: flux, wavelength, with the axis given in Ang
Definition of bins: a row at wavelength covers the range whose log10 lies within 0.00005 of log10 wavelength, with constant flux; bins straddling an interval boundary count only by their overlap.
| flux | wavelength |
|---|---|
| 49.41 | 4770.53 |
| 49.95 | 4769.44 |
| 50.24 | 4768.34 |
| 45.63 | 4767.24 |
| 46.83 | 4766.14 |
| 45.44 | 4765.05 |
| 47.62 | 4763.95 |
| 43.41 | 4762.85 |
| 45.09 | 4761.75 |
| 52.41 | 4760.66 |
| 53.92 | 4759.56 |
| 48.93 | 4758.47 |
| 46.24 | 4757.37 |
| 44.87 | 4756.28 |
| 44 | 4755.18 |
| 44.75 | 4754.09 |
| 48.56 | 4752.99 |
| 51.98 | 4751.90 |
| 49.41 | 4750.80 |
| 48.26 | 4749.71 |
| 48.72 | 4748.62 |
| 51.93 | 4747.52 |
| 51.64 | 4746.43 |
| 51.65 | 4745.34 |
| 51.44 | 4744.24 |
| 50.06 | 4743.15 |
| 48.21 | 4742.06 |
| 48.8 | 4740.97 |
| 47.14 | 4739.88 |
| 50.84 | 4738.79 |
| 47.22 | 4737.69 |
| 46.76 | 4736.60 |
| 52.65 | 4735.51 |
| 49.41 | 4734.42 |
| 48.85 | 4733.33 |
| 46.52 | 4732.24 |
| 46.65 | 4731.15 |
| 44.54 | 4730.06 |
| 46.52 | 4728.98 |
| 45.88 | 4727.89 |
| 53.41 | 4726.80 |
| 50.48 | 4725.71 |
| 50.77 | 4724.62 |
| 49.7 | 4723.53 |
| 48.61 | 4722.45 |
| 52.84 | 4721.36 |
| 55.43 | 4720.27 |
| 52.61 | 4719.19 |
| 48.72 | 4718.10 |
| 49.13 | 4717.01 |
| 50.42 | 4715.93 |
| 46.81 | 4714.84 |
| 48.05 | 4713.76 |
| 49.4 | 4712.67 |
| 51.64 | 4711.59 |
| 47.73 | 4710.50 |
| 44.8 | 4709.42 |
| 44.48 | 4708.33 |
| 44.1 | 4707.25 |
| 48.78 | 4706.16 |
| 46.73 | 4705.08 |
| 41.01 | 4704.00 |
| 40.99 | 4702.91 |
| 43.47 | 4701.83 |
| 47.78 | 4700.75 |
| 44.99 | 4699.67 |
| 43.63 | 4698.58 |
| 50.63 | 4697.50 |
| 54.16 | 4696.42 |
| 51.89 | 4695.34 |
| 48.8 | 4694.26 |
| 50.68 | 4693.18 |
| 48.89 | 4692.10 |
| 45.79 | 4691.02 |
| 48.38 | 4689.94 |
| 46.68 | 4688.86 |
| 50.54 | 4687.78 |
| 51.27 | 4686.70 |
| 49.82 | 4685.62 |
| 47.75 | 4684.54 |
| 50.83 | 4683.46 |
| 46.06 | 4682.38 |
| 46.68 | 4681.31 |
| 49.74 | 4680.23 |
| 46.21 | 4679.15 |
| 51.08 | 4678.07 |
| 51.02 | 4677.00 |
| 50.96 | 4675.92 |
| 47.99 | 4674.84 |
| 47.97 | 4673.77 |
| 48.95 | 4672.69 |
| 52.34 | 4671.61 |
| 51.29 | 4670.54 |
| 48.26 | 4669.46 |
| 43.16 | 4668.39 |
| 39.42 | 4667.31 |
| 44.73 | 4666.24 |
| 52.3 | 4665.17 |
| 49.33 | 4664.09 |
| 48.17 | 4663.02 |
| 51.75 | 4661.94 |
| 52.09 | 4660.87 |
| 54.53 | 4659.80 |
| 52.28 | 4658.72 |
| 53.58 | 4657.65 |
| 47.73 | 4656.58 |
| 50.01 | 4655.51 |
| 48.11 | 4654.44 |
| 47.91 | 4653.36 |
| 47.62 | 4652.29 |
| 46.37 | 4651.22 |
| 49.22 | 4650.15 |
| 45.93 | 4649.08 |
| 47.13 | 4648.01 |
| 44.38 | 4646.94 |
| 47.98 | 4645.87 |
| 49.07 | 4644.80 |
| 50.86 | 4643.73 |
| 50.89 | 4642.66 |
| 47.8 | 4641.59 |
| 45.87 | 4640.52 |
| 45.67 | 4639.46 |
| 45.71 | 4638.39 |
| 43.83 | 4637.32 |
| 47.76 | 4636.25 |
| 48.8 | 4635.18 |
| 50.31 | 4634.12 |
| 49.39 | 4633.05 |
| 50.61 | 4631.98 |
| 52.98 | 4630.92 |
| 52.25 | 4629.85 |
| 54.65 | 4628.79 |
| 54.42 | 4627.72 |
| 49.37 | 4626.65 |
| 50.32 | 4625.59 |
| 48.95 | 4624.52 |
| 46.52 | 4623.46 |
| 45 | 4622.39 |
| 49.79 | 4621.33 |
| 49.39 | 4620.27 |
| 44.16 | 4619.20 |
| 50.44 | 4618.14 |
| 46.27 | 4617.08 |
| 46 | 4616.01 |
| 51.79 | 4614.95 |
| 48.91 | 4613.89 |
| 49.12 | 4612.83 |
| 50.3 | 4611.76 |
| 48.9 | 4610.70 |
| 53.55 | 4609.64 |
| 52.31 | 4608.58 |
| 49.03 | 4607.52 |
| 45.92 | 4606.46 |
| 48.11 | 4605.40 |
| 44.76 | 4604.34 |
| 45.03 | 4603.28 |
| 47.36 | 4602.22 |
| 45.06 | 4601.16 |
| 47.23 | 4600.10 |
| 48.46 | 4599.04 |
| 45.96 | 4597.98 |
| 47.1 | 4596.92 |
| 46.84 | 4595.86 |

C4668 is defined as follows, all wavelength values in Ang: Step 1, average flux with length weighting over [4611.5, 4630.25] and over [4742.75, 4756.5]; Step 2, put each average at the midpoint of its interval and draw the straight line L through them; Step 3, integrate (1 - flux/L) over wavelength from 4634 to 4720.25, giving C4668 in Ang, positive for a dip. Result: 1.6 Ang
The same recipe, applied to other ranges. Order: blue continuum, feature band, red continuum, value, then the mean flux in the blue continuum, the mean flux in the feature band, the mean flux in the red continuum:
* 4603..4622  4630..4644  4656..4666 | 0.37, 48.6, 48.6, 51.1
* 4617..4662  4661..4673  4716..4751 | 0.22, 49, 48.3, 49.5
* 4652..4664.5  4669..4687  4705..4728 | 0.24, 50.3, 49.3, 49.2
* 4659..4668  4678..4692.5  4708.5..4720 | 0.15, 49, 48.4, 48.9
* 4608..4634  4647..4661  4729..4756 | 0.09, 49.8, 49.2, 48.7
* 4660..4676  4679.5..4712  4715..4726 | 1.40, 48.6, 47.6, 50.7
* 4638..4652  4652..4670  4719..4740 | -0.40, 47.5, 48.9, 49.3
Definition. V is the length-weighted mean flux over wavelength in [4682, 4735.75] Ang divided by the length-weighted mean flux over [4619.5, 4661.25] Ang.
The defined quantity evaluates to 0.99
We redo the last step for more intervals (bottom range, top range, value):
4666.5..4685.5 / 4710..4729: 1.04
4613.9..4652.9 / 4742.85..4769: 1.00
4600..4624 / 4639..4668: 1.01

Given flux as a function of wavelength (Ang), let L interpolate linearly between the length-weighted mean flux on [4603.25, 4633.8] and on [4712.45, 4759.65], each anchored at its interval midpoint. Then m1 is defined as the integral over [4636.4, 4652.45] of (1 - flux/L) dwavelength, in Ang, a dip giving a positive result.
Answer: 0.7 Ang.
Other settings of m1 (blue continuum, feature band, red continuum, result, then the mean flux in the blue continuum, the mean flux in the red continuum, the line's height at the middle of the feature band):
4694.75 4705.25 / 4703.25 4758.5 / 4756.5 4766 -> -1.6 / 46.5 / 47.8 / 47.2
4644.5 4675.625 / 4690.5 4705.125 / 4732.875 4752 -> 0.6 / 48.6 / 49.7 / 49.1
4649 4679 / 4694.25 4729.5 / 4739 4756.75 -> 0.5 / 49.1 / 48.9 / 49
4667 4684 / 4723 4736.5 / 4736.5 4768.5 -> -0.1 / 48.4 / 48.4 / 48.4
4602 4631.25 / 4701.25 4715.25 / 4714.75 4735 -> 1.0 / 49.1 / 49.4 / 49.4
